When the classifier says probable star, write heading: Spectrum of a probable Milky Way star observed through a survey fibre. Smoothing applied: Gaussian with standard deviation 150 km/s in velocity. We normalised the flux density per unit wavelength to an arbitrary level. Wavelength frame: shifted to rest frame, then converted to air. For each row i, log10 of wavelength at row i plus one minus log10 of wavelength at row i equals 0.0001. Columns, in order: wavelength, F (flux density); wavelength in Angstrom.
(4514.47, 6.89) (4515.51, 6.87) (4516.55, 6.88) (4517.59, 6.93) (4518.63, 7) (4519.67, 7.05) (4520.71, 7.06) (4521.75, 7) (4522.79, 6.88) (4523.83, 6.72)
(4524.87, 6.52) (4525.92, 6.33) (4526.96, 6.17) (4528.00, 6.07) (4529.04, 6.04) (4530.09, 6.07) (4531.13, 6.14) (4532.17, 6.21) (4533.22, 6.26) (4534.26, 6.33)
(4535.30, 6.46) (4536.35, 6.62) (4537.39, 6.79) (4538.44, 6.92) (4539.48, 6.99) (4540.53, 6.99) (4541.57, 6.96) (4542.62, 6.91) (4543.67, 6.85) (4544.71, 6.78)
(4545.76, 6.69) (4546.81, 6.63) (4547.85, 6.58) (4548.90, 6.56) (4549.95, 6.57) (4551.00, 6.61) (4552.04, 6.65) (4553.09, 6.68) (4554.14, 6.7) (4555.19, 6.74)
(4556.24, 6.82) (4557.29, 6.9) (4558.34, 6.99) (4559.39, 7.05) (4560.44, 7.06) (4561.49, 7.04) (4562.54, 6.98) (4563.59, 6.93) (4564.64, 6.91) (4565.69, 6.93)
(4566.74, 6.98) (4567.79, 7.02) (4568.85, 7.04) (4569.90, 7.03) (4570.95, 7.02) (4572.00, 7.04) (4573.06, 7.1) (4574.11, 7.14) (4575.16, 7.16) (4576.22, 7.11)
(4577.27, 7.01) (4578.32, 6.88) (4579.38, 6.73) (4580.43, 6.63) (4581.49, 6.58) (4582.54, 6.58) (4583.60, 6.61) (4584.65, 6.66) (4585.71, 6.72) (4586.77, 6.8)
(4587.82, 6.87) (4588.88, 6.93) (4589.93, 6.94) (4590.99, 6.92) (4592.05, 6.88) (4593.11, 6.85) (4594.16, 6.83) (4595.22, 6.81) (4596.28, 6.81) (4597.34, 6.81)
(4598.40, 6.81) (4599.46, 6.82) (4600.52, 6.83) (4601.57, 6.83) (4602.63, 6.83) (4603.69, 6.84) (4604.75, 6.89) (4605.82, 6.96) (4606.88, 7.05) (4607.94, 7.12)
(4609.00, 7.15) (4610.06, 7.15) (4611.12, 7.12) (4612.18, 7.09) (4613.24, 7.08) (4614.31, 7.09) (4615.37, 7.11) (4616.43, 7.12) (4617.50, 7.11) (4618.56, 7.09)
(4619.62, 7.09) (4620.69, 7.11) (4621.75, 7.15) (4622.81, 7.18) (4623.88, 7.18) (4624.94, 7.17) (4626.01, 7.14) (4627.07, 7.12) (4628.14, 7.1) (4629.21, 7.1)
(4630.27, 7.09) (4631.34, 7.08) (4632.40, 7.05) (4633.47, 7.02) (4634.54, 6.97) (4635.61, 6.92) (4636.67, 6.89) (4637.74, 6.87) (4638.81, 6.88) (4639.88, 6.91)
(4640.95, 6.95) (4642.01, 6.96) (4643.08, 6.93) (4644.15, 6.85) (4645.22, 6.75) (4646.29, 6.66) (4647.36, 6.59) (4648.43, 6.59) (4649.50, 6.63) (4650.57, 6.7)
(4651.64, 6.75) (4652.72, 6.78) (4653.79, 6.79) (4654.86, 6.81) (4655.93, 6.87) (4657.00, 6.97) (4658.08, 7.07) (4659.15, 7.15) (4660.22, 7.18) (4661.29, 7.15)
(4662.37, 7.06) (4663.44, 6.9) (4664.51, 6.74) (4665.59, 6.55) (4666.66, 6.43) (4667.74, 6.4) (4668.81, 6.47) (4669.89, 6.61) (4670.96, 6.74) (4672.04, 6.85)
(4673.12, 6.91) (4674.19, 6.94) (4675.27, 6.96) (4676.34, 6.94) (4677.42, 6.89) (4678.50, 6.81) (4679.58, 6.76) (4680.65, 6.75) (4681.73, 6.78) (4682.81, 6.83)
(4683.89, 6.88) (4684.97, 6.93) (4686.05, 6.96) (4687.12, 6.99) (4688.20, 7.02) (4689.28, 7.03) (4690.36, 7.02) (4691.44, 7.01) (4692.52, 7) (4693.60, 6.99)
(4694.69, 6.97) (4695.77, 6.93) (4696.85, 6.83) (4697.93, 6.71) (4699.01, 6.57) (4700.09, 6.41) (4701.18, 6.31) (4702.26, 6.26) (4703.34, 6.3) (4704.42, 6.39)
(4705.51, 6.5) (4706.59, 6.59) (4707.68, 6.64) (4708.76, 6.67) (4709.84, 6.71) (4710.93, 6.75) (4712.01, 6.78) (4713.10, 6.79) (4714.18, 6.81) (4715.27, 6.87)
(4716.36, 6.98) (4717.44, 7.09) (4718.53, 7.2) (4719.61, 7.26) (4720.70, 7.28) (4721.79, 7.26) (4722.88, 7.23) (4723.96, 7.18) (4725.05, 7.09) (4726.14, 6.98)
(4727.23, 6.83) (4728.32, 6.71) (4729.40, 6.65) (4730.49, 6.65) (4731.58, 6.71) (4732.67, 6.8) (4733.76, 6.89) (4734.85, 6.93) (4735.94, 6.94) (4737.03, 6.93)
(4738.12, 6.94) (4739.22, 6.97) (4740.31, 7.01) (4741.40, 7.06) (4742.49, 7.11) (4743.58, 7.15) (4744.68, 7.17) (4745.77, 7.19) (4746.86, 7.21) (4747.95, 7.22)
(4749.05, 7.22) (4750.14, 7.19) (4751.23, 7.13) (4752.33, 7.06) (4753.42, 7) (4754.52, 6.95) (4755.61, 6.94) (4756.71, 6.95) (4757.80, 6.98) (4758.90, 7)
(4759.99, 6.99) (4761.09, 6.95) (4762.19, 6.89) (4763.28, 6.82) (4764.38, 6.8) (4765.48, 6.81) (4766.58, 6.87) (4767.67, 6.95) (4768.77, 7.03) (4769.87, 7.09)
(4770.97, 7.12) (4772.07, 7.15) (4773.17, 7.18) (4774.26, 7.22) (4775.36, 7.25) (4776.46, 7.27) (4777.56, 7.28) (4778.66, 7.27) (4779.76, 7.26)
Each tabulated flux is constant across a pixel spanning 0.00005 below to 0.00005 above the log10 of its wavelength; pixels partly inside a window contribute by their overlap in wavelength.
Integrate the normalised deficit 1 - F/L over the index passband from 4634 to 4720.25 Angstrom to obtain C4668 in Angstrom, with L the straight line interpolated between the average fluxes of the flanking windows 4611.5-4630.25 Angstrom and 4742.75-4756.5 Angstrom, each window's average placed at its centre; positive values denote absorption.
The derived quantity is 3.7 Angstrom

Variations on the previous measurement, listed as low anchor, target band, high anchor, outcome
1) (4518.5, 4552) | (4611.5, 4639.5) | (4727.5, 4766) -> -1.3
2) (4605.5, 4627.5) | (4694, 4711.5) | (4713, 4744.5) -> 1.0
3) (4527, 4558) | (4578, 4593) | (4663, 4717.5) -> -0.3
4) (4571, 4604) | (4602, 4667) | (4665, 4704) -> -1.4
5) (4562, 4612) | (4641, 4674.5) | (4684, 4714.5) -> 0.0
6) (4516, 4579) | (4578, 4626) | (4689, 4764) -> -0.8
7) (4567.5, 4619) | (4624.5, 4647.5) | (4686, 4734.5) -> -0.2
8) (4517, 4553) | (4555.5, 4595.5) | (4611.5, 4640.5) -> -0.5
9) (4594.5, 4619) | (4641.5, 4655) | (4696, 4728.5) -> 0.3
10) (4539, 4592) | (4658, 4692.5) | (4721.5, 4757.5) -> 0.4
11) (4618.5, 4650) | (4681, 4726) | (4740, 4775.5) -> 1.0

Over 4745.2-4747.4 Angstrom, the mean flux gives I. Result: 7.22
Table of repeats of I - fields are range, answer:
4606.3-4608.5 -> 7.09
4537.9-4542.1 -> 6.96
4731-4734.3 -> 6.8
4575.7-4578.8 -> 7.02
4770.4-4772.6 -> 7.13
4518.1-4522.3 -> 7.03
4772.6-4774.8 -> 7.23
